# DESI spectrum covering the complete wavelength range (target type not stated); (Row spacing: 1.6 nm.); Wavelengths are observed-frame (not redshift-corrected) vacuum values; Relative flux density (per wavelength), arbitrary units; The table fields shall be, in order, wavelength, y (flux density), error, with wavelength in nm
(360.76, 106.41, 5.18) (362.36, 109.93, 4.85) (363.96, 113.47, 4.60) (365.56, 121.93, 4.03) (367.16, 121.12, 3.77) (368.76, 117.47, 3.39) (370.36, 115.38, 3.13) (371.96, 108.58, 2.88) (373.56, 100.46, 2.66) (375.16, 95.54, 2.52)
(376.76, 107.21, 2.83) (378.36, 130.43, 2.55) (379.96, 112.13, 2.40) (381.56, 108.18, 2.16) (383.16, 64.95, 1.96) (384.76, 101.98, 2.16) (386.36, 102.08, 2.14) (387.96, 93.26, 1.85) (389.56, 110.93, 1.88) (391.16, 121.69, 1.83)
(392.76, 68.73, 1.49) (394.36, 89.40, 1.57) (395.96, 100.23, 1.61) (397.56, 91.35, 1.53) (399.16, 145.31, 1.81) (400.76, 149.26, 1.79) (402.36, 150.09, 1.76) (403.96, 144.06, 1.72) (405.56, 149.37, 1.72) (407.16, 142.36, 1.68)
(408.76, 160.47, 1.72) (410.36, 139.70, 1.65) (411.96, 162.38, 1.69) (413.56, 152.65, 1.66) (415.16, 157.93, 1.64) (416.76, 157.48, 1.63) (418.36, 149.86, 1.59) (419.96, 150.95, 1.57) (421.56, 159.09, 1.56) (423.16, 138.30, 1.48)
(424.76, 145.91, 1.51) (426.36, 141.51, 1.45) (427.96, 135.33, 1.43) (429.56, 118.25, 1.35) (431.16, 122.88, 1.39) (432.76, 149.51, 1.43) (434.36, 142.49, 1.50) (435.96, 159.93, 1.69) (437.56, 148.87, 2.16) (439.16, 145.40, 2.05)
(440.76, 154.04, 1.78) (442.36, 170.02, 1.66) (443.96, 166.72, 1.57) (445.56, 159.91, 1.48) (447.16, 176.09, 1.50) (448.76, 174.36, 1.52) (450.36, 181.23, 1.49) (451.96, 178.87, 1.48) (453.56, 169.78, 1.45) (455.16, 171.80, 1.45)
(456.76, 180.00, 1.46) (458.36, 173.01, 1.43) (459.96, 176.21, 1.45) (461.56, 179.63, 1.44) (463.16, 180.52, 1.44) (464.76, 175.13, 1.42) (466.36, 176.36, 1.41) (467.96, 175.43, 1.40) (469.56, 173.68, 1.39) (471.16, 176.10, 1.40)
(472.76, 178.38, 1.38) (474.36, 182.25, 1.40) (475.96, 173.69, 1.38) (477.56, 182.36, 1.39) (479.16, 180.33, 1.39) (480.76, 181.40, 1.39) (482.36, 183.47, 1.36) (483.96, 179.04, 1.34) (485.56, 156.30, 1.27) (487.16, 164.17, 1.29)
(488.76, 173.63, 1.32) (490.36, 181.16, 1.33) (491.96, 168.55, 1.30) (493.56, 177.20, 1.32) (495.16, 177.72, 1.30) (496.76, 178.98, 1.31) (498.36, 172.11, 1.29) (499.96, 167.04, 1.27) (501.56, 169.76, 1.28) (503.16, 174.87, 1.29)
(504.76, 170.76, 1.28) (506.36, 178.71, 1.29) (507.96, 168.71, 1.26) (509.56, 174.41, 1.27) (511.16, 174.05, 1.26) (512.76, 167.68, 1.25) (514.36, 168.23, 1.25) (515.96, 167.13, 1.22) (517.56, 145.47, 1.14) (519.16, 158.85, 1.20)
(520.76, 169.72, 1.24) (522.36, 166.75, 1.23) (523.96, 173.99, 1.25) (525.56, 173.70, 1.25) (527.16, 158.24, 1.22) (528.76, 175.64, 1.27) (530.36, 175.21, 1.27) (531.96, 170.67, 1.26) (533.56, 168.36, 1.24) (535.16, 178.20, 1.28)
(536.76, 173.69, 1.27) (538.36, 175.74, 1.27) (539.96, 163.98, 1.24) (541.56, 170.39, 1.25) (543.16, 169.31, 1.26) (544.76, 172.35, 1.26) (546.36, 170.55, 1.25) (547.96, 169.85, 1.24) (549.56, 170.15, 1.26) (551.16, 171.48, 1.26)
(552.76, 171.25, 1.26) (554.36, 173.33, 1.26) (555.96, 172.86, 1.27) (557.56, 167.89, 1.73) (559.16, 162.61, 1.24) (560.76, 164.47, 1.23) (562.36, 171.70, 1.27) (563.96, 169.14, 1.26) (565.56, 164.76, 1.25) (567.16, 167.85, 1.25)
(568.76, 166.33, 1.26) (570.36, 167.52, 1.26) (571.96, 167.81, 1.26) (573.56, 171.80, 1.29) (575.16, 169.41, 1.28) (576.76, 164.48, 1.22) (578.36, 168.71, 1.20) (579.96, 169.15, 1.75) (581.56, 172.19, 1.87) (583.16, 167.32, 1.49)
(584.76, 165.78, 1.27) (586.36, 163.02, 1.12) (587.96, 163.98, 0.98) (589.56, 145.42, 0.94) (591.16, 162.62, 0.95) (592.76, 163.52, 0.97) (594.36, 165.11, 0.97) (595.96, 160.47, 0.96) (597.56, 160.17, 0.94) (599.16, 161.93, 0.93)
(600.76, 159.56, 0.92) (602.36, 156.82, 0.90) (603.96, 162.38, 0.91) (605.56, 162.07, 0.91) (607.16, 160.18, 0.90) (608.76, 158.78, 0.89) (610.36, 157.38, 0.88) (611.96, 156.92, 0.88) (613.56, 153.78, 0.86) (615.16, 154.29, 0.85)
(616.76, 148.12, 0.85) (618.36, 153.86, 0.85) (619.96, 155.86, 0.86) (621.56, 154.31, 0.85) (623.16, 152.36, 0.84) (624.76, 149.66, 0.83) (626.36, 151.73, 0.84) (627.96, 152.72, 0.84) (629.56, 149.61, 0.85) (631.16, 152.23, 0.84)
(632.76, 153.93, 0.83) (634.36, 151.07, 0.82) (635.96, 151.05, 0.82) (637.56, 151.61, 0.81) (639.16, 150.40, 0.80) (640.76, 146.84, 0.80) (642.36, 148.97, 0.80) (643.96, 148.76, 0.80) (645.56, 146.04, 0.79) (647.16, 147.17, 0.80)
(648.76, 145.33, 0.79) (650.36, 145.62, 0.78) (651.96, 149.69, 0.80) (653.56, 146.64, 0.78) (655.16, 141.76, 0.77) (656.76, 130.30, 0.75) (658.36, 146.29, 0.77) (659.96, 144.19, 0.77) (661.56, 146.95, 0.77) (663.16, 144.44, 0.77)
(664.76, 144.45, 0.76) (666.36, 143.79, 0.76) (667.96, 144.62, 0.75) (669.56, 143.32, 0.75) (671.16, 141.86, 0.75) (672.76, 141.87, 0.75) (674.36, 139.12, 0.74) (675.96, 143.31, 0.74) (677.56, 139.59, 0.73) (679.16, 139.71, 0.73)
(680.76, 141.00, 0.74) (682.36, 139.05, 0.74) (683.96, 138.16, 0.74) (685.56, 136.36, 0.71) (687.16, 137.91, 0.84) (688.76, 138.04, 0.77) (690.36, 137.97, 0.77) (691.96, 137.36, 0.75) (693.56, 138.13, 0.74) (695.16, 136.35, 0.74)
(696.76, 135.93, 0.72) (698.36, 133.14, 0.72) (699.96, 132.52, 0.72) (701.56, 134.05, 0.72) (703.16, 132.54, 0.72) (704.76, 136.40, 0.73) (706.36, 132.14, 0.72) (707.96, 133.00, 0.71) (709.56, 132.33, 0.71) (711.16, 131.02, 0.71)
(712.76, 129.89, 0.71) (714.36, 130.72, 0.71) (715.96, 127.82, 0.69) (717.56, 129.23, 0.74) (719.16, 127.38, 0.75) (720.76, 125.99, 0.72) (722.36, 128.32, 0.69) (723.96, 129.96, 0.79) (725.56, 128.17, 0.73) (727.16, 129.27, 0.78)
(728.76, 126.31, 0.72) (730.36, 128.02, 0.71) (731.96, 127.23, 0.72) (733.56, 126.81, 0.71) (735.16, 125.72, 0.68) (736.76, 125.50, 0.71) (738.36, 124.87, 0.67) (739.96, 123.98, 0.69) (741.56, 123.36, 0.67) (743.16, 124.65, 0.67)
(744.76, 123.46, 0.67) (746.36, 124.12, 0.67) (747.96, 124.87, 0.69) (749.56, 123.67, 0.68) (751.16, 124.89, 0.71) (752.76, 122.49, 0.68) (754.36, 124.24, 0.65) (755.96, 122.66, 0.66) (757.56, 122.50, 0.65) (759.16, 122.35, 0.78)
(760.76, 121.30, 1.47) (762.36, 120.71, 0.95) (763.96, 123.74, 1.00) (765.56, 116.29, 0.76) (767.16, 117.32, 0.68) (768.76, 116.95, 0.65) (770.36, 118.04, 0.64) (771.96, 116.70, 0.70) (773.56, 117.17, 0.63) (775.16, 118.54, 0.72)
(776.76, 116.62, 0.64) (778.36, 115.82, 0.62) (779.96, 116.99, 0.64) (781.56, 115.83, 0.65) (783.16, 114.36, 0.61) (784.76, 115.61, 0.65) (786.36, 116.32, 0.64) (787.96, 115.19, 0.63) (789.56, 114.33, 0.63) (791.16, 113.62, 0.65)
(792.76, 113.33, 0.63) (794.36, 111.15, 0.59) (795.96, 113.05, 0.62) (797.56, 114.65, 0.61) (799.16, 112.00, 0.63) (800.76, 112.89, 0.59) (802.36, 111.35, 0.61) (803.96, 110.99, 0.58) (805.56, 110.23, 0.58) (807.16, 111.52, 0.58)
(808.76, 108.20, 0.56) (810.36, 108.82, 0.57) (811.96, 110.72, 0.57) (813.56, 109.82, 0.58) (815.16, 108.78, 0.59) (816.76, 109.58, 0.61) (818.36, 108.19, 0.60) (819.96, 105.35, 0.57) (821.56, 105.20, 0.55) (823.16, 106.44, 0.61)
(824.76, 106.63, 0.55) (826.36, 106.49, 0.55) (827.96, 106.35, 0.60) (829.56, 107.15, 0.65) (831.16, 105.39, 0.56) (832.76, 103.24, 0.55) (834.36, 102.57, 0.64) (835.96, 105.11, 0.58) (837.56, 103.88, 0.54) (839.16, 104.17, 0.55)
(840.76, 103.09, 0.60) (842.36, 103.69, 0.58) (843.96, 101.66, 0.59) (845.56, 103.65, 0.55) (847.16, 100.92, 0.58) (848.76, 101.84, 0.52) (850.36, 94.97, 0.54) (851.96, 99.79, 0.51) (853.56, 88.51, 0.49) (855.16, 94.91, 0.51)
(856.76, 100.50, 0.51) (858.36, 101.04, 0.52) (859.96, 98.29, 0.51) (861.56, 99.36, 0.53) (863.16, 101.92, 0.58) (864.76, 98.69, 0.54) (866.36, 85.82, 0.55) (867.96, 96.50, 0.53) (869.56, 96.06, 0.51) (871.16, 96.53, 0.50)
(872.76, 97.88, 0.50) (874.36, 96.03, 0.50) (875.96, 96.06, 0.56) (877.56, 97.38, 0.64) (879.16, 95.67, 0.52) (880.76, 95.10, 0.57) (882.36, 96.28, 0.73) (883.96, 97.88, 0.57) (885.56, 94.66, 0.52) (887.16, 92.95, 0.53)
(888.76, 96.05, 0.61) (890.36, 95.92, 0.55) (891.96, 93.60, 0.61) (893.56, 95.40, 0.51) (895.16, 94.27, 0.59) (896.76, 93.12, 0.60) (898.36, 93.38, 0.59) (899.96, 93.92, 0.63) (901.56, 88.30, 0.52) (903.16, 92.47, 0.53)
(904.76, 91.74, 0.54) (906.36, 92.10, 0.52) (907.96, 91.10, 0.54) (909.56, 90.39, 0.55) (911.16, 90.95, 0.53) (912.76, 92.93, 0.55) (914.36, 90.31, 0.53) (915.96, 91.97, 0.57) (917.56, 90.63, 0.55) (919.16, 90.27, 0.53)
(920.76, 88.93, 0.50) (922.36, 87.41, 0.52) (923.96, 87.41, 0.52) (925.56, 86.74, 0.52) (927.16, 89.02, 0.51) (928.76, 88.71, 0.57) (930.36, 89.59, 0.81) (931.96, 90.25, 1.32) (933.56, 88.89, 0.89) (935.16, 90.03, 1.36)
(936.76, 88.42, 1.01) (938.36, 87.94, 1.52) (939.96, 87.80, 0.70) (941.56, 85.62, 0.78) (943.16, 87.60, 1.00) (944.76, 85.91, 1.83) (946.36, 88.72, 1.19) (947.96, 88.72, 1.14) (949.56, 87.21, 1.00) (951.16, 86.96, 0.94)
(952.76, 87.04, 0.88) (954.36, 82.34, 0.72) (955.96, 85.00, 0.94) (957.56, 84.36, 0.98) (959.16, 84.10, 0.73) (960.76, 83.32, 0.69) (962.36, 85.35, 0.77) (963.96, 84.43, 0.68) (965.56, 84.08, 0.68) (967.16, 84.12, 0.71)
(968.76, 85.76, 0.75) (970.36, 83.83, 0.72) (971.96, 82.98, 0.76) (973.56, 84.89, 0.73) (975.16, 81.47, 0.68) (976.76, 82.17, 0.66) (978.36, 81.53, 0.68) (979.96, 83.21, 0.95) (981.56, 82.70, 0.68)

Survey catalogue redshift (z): 0.000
